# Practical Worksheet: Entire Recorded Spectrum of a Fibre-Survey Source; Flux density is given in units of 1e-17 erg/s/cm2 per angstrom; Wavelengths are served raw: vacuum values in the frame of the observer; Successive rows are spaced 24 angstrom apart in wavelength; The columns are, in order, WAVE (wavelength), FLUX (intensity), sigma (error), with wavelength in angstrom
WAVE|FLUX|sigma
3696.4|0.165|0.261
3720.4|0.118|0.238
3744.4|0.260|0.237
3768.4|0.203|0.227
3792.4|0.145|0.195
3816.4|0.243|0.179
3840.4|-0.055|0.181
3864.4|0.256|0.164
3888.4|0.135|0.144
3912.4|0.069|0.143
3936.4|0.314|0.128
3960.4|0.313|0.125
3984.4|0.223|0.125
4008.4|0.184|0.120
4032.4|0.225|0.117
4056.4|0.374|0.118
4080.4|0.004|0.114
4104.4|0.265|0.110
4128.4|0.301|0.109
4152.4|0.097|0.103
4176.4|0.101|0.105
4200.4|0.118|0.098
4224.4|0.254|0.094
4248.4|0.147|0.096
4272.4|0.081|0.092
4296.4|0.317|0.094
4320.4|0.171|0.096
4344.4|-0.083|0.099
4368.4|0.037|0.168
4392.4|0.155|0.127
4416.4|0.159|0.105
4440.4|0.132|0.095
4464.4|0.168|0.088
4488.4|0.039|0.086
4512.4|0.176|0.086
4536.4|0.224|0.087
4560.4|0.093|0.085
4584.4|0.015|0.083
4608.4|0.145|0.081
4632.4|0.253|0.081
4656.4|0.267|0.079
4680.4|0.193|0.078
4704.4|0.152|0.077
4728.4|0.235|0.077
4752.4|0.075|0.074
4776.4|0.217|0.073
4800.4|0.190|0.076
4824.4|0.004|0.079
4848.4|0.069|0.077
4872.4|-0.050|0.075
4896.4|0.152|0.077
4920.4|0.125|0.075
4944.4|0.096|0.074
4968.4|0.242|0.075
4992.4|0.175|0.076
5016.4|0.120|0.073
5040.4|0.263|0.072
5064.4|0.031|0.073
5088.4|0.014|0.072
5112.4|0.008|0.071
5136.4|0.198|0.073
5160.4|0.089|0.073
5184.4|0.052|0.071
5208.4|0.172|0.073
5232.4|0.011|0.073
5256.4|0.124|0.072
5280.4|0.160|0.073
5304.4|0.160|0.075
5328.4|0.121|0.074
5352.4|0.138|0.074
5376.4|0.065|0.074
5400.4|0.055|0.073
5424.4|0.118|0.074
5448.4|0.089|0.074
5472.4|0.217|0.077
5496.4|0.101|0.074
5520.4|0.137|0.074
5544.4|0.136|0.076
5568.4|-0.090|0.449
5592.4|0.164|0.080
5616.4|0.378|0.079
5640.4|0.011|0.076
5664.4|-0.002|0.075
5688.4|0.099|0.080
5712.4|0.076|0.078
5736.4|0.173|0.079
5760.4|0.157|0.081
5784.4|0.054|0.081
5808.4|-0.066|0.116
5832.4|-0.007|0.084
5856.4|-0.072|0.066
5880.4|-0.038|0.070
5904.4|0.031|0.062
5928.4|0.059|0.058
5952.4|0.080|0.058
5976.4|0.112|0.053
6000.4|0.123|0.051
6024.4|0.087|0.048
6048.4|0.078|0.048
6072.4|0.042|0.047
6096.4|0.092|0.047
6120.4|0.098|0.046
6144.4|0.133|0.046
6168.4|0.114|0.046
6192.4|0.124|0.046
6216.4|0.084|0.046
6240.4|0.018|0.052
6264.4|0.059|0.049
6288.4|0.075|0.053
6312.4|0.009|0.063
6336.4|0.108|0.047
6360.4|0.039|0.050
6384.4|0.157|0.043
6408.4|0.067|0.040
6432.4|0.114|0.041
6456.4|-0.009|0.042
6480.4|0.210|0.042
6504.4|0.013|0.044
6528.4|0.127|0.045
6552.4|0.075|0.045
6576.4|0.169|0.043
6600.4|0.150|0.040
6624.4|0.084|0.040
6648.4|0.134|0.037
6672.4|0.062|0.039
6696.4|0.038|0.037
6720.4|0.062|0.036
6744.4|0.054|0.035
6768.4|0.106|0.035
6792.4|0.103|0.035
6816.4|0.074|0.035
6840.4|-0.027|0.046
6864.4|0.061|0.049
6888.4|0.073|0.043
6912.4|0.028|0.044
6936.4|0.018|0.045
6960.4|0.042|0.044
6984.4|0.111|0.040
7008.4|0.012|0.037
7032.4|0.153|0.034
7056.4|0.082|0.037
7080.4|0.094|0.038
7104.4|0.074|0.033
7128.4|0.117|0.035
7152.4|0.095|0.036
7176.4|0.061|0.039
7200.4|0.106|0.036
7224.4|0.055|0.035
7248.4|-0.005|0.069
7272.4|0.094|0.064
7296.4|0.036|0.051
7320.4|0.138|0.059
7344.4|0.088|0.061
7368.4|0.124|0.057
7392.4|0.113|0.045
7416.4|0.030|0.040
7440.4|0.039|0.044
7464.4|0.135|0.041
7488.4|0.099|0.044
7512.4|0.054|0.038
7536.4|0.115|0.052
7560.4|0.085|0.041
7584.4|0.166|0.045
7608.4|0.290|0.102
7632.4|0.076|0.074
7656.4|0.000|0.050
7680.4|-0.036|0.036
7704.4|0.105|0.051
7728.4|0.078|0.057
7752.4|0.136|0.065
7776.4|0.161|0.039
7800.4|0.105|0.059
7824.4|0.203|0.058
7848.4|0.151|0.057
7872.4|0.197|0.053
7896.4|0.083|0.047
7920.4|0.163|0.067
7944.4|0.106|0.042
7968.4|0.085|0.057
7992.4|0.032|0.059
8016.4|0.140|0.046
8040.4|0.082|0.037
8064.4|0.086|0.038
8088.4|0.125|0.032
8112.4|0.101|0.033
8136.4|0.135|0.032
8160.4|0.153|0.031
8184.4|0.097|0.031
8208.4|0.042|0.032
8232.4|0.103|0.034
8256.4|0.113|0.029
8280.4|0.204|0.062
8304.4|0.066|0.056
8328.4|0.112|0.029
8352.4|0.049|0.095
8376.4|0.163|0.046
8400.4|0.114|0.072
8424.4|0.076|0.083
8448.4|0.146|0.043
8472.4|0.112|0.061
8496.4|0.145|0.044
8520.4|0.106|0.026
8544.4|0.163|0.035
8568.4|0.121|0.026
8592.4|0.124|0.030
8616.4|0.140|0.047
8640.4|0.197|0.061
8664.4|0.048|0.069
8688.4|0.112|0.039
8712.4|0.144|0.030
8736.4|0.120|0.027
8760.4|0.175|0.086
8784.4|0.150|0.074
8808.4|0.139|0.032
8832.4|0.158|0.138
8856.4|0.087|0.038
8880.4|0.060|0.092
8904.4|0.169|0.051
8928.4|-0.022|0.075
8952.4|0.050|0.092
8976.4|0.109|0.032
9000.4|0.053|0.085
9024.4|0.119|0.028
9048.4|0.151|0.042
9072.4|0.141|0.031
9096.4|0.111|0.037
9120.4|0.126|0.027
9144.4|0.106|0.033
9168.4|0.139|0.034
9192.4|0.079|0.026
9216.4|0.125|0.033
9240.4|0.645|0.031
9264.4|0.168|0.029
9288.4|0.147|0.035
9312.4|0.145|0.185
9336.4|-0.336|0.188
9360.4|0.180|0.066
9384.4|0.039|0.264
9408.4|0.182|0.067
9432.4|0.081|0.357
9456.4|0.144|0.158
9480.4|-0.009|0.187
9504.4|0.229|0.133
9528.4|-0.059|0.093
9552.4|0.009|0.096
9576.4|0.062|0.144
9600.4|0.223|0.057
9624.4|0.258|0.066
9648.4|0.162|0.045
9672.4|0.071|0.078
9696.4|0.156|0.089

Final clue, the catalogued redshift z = 1.48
